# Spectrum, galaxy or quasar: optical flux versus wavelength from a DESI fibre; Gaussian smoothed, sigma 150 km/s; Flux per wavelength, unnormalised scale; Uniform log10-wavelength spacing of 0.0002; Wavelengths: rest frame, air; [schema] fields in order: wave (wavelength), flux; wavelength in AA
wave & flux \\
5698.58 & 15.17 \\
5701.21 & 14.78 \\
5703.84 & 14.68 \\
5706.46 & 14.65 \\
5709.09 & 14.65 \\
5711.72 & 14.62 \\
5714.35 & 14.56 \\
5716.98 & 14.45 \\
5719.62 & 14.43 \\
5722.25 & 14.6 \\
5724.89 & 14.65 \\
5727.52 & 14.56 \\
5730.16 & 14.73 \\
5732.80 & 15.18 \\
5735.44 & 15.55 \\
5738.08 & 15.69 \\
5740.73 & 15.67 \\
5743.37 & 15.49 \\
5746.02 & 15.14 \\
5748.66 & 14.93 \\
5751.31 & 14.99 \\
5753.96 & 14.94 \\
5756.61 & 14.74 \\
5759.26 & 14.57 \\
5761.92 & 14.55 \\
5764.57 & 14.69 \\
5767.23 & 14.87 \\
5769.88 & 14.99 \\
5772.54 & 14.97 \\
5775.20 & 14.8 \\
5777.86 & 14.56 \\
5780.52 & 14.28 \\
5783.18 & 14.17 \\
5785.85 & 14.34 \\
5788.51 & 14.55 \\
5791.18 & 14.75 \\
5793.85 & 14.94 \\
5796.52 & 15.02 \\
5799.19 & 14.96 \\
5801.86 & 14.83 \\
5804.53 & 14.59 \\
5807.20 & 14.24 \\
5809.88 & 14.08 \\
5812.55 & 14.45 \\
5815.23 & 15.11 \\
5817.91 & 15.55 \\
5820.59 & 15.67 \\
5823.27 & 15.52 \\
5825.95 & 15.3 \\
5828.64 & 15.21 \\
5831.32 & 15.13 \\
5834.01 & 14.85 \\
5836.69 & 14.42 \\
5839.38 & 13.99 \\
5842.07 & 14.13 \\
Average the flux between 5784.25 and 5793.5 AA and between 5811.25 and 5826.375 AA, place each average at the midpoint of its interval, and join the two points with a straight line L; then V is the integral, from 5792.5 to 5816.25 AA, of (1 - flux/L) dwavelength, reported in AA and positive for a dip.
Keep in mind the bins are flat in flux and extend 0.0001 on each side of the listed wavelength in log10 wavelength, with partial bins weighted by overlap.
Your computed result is 0.38 AA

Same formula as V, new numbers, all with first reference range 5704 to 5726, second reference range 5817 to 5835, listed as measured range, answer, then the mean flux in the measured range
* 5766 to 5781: 0.2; 14.8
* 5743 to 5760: -0.2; 15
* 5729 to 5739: -0.4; 15.3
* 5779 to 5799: 0.6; 14.6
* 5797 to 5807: 0.3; 14.8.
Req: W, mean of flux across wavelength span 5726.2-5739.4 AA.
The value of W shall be 15.2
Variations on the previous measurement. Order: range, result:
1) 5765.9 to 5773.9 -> 14.9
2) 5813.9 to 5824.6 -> 15.5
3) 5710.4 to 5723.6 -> 14.5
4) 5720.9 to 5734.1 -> 14.7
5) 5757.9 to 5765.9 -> 14.6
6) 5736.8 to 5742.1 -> 15.7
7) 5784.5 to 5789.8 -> 14.4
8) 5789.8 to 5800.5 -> 14.9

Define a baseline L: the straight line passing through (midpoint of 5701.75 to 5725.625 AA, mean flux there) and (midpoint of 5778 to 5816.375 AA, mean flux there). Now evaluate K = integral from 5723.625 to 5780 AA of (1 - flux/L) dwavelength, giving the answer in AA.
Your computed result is -1.41 AA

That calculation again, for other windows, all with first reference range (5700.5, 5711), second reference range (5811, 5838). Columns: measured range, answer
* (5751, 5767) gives 0.1 AA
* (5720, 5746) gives -0.6 AA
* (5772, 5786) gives 0.4 AA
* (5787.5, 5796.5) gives 0.1 AA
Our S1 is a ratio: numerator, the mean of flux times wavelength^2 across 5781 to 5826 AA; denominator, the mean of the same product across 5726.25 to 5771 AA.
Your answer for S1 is 1.00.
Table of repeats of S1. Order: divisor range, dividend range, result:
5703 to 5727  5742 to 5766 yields 1.03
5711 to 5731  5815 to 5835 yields 1.09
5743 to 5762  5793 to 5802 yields 1.02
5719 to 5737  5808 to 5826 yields 1.05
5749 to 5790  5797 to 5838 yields 1.03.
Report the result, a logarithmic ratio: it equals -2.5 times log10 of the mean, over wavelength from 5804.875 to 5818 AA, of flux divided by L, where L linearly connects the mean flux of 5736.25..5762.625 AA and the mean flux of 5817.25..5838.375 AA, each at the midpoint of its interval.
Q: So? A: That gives 0.041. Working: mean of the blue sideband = 15.1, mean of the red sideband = 15.2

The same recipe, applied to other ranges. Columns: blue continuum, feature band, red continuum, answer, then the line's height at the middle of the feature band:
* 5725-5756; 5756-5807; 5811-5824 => 0.04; 15.2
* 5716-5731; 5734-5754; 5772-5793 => -0.06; 14.6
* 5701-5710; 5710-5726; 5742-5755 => 0.02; 14.8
